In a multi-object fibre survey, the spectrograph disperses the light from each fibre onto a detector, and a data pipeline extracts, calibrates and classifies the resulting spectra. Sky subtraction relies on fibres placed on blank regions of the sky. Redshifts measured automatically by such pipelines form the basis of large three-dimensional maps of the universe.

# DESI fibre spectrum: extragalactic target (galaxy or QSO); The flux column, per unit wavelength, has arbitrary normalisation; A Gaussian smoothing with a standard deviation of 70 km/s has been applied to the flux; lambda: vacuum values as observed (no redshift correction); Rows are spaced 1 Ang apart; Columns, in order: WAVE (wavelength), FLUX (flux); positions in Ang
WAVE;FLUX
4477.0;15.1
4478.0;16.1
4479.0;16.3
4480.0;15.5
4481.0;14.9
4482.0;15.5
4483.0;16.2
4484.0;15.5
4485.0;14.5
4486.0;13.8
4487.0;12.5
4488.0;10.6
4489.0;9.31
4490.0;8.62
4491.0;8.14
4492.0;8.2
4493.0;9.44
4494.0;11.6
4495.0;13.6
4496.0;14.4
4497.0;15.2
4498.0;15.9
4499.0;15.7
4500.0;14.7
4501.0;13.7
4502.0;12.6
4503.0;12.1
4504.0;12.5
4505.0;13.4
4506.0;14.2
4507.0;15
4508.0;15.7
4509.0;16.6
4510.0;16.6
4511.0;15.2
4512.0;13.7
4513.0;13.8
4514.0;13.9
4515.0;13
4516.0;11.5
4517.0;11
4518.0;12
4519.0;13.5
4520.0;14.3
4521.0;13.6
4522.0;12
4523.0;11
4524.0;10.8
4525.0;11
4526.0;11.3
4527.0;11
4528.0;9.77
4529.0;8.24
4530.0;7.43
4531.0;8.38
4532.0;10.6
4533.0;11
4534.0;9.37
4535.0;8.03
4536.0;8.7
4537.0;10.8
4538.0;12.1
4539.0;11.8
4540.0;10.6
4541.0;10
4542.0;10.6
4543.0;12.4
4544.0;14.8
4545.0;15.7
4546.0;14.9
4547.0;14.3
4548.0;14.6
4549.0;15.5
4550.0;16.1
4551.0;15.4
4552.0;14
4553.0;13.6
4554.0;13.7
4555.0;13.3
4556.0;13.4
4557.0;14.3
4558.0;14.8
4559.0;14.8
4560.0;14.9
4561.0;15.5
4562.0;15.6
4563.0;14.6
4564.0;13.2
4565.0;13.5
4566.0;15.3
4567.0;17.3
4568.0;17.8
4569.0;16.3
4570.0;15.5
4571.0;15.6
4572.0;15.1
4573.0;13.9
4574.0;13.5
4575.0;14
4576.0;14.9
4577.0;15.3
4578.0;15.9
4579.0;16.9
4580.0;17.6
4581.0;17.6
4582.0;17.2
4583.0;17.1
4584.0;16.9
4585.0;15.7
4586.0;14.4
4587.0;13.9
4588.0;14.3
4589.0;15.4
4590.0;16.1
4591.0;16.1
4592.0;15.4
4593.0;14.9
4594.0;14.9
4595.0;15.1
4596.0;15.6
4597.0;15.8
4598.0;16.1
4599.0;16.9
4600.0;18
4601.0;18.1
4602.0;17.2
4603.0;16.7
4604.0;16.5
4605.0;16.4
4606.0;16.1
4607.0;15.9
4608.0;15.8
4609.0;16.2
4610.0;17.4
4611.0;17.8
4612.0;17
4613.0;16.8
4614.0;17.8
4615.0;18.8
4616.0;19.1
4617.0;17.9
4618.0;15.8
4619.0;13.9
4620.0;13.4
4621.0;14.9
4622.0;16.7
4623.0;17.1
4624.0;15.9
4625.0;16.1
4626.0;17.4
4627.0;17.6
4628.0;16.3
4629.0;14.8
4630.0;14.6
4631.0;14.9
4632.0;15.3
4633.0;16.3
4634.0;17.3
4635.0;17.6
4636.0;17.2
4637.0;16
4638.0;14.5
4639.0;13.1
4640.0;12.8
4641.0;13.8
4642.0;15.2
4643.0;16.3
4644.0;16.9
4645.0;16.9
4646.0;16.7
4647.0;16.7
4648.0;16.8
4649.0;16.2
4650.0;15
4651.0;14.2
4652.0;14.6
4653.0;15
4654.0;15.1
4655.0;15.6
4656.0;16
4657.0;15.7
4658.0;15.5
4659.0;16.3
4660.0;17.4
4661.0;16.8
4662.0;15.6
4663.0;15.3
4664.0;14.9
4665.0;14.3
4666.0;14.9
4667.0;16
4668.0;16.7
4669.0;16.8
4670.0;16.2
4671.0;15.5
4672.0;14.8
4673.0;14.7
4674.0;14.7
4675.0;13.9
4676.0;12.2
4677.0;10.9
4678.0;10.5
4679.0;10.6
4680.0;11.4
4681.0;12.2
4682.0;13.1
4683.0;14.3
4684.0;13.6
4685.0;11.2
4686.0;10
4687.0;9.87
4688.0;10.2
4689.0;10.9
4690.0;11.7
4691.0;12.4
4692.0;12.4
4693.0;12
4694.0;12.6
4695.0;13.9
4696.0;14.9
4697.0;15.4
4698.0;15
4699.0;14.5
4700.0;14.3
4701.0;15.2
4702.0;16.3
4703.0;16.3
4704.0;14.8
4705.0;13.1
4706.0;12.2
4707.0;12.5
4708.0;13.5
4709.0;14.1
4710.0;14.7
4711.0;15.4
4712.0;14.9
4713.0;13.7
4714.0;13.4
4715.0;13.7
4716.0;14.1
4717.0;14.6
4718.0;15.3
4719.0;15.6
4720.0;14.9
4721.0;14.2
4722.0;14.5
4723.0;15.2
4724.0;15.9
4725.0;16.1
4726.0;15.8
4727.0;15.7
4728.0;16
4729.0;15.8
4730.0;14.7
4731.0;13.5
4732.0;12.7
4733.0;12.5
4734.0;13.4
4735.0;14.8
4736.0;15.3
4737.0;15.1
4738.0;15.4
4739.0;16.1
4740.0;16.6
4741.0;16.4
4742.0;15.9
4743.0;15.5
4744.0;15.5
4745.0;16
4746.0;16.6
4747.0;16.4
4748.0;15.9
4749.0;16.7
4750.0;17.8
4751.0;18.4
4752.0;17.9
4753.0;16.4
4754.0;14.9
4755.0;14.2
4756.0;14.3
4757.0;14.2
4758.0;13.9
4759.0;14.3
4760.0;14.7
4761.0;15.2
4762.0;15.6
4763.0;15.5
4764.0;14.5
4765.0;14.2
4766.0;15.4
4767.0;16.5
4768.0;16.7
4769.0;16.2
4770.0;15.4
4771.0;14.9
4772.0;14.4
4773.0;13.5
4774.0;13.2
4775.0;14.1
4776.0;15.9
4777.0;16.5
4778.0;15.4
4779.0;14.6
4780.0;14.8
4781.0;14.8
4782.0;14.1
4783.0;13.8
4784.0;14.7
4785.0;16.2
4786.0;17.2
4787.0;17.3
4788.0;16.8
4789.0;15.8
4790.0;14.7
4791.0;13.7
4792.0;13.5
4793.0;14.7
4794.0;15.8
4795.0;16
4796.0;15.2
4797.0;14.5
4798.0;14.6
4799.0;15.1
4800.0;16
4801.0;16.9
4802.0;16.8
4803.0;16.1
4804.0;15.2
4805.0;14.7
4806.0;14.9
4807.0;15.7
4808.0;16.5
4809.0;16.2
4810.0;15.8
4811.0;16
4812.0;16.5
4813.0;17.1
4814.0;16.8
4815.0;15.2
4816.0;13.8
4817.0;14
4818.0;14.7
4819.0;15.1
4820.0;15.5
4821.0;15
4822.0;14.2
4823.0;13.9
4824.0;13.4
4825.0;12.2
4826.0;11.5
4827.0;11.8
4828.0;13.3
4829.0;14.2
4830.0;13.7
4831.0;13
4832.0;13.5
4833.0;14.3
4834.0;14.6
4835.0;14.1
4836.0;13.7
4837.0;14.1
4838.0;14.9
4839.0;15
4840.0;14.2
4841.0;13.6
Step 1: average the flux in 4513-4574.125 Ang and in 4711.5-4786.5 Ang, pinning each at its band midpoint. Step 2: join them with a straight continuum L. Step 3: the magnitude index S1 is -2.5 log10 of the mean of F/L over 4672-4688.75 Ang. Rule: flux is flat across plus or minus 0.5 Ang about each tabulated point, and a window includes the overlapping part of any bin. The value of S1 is 0.19 mag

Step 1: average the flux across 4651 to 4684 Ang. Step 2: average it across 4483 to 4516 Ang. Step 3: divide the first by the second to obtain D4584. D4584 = 1.10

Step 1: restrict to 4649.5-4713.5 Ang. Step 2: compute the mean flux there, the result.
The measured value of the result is 14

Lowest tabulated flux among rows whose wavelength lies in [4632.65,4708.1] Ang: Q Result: 9.87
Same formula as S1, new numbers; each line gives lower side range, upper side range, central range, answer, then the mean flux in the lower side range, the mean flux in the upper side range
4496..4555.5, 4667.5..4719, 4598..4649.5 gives -0.23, 12.8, 13.6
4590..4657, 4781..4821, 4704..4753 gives 0.04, 16.1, 15.5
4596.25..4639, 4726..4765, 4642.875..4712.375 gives 0.12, 16.4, 15.4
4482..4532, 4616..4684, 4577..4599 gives -0.13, 12.6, 15.2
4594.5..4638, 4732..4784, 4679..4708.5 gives 0.21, 16.4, 15.3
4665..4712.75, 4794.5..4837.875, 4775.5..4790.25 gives -0.08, 13.6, 14.8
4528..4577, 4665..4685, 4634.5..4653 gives -0.14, 13.3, 13.8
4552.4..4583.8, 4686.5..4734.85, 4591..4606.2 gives -0.09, 15.2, 14.1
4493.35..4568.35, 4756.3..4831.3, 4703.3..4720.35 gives 0.02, 13.1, 15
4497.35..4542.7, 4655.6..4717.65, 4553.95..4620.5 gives -0.22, 12.2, 13.9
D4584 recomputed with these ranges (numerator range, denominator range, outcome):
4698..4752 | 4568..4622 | 0.94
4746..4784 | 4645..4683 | 1.03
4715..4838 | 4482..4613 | 1.08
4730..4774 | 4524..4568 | 1.20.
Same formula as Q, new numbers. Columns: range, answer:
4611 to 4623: 13.4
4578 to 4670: 12.8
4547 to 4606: 13.2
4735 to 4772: 13.9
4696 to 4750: 12.2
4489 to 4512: 8.14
